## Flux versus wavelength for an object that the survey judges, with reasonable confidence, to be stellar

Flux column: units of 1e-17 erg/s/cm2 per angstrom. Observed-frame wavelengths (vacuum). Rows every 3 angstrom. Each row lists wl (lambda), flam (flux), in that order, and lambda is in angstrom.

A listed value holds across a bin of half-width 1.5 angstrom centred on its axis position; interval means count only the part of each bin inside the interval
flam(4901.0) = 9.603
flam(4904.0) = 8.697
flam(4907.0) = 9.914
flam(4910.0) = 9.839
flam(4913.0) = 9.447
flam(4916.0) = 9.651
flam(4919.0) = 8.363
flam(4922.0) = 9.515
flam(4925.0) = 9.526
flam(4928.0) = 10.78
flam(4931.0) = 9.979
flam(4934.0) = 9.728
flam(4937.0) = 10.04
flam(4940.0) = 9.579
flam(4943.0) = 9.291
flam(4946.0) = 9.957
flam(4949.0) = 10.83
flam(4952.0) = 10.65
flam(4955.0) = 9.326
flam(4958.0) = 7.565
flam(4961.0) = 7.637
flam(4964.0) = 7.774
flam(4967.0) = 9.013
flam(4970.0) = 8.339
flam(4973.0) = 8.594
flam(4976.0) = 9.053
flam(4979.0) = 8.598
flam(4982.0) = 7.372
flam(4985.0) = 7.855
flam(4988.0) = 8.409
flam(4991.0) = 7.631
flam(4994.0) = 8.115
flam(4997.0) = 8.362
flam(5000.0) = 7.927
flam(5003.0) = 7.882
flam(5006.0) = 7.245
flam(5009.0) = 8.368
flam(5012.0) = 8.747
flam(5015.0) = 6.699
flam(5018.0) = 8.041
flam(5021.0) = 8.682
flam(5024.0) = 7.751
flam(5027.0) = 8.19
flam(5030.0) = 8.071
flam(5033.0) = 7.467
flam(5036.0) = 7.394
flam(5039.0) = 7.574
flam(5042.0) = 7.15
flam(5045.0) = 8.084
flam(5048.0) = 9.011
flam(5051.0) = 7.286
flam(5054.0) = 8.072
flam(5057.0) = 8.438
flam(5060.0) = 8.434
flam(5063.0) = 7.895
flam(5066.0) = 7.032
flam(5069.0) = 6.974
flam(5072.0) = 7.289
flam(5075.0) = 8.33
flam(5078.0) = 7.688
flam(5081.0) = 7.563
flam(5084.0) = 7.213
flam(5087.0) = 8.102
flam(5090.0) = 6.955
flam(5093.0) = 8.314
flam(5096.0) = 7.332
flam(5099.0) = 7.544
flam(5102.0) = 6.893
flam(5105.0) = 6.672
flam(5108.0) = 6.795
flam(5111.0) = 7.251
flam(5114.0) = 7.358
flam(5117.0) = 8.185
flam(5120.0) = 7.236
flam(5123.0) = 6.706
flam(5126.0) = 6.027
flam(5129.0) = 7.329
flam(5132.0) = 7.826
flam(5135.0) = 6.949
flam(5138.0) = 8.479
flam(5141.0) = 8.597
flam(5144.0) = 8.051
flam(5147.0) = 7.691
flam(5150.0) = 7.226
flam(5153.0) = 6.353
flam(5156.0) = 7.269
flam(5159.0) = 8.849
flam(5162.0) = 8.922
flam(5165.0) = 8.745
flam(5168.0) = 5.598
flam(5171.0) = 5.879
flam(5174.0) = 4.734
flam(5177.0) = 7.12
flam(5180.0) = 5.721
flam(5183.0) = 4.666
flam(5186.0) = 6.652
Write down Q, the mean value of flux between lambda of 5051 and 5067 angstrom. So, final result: 7.94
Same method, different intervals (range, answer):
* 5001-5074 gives 7.83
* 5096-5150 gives 7.38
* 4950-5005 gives 8.35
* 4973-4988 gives 8.28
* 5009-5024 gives 8.05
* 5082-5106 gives 7.4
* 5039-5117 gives 7.6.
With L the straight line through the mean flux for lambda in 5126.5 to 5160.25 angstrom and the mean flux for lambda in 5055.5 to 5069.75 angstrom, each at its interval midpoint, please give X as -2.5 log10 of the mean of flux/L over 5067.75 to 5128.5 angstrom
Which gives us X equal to 0.06 mag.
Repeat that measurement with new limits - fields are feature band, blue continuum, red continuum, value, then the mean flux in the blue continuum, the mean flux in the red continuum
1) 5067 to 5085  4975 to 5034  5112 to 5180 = 0.02 mag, 8.02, 7.29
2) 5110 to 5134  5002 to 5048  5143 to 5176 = 0.02 mag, 7.86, 7.2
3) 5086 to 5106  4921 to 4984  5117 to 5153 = 0.06 mag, 9.18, 7.45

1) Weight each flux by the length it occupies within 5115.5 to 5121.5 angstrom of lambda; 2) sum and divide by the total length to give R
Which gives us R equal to 7.71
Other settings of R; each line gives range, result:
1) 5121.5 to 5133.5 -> 6.97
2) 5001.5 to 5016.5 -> 7.79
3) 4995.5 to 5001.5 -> 8.14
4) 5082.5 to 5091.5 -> 7.42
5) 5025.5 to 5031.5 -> 8.13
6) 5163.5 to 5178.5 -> 6.42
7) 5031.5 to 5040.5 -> 7.48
